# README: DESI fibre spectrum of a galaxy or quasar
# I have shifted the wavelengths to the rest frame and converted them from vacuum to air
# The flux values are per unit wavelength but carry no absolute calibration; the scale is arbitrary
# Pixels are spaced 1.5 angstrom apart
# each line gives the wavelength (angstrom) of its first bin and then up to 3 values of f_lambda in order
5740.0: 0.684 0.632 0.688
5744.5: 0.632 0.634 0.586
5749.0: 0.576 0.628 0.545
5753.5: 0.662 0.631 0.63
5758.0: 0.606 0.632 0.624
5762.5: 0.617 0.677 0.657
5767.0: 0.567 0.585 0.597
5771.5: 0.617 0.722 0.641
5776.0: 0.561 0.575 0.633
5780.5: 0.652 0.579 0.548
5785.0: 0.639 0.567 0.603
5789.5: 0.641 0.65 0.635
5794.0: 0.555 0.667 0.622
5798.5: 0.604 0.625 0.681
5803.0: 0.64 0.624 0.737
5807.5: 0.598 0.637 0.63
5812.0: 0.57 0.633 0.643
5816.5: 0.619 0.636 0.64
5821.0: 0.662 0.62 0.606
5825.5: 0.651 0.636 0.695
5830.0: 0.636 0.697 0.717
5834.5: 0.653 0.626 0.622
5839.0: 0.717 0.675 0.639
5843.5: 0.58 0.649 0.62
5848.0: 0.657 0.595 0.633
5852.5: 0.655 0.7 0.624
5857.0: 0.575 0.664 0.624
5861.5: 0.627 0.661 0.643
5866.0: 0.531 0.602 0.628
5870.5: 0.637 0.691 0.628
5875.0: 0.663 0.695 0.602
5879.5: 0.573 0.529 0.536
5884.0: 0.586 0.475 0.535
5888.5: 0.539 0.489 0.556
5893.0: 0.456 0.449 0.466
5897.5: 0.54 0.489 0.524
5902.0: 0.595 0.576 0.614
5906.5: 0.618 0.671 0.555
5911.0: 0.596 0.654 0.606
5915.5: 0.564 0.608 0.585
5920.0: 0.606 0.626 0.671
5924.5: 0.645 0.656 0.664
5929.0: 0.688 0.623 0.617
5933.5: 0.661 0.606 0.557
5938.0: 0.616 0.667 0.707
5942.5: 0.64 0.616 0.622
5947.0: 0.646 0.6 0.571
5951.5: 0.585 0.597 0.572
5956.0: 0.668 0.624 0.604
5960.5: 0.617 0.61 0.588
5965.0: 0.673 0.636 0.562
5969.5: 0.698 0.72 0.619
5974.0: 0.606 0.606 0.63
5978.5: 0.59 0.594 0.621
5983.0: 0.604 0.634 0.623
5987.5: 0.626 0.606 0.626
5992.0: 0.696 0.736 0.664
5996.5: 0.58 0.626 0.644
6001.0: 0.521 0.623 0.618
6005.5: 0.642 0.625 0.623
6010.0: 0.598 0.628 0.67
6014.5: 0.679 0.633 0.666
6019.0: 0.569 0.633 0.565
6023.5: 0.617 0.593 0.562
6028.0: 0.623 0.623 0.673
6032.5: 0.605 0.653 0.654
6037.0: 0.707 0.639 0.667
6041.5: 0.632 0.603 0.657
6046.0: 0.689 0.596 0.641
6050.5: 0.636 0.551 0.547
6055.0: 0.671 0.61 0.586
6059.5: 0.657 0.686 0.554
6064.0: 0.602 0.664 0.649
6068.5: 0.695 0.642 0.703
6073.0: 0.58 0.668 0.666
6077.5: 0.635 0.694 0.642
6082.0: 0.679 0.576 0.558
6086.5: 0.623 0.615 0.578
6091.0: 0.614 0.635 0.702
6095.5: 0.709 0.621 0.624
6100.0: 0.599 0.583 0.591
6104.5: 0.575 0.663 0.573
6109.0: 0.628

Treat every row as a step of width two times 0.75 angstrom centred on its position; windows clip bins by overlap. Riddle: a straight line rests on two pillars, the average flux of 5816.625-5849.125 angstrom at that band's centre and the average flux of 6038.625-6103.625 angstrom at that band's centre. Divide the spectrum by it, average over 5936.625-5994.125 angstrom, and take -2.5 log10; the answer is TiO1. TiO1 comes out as 0.020 mag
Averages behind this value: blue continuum 0.648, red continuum 0.631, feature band 0.627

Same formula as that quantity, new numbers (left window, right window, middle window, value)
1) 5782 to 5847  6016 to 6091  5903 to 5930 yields 0.017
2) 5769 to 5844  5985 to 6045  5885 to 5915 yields 0.149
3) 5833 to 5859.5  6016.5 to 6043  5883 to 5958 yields 0.075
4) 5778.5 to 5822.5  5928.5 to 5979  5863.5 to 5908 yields 0.101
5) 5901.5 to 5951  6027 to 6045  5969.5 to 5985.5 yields 0.011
